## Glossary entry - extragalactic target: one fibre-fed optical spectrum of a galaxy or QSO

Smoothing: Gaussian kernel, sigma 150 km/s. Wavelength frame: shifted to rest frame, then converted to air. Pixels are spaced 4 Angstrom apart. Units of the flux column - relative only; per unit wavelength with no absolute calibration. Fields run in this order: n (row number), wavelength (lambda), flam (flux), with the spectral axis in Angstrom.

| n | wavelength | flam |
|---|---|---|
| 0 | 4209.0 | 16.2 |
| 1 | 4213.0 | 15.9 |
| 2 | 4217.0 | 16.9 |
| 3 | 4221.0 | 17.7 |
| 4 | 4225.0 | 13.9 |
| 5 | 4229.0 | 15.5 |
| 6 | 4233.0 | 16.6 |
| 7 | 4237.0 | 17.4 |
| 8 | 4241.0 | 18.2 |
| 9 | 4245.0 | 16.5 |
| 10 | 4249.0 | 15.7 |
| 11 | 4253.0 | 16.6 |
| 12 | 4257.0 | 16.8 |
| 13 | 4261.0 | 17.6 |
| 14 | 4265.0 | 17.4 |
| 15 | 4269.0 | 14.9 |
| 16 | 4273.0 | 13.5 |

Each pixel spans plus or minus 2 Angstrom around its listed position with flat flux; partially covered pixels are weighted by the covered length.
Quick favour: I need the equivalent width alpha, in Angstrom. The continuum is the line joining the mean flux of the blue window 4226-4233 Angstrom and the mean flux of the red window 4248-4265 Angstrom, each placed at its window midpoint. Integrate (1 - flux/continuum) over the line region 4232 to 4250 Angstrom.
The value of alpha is -1.0 Angstrom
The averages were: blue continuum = 15.6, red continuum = 16.8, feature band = 17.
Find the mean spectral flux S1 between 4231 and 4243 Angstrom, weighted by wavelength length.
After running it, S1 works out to 17.4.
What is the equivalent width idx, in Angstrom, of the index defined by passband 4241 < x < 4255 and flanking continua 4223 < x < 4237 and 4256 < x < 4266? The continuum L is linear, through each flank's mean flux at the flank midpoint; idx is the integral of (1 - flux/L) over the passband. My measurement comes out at 0.03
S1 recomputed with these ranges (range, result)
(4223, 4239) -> 15.8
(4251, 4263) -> 17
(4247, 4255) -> 16.1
